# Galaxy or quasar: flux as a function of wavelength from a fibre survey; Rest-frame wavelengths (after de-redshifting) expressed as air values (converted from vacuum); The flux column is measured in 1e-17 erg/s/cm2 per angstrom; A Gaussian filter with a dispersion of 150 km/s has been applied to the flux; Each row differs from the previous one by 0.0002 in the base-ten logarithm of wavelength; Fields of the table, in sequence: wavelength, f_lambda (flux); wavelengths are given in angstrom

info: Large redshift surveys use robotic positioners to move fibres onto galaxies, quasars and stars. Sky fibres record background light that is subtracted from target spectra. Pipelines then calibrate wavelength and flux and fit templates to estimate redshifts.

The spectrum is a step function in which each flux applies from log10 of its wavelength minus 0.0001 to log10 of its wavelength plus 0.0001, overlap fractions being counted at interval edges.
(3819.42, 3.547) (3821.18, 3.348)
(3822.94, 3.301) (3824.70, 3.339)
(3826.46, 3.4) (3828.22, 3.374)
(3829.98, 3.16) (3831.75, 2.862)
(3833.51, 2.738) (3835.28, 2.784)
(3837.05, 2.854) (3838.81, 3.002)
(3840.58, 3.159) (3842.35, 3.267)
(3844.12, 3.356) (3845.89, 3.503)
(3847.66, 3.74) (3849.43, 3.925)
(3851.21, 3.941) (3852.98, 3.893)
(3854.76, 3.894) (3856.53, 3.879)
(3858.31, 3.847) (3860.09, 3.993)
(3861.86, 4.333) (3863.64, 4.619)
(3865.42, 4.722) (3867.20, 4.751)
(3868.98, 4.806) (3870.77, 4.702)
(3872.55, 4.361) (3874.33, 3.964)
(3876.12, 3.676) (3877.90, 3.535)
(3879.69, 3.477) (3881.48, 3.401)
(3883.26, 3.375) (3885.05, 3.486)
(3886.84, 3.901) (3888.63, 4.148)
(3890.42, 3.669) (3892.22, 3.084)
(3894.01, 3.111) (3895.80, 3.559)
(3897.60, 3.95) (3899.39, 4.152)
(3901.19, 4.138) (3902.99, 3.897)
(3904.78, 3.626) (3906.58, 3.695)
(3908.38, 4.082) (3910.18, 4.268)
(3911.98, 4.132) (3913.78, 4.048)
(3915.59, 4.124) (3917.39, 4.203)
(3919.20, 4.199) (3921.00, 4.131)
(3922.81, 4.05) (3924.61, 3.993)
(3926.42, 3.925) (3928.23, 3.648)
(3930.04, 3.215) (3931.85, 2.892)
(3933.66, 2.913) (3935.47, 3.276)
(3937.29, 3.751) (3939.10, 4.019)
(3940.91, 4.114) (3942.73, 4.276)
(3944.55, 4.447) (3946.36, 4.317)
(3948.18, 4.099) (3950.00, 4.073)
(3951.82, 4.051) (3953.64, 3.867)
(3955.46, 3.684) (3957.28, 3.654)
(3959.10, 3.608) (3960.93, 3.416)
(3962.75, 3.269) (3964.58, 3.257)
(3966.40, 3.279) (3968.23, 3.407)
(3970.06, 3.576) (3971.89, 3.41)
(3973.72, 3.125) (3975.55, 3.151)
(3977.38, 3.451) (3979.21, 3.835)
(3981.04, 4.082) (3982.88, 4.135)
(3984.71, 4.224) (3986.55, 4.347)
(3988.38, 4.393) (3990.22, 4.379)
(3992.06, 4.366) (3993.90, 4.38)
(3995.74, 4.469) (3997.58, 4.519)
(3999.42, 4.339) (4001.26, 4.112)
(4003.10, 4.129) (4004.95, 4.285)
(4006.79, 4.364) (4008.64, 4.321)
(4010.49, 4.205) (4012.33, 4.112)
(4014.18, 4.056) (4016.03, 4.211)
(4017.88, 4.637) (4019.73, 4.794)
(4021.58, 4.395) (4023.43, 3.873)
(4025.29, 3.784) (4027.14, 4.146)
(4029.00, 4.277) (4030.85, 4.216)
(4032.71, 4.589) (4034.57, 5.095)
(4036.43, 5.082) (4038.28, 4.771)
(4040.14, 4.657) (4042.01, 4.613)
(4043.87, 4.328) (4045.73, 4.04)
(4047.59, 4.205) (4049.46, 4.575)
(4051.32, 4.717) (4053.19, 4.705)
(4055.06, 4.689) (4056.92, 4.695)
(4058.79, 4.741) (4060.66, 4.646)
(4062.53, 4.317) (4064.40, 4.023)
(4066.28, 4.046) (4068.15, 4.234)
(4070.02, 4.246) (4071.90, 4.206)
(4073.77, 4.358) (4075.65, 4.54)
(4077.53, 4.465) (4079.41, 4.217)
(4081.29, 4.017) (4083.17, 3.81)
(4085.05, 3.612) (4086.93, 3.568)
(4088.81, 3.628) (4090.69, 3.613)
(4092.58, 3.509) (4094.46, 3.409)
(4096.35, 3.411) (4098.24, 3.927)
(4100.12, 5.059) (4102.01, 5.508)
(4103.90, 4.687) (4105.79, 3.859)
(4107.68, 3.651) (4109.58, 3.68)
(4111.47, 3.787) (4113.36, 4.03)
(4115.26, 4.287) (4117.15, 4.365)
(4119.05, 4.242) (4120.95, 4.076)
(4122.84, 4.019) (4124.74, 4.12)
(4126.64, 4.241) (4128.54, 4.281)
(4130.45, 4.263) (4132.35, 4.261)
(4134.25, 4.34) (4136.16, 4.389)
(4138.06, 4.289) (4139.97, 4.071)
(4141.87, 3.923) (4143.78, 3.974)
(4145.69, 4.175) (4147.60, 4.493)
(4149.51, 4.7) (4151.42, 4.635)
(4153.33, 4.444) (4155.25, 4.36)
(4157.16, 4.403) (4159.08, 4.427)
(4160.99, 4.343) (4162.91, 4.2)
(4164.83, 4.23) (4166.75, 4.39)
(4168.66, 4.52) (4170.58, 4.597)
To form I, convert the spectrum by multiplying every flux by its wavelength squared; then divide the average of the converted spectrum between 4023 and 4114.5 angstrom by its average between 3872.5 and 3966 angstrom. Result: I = 1.2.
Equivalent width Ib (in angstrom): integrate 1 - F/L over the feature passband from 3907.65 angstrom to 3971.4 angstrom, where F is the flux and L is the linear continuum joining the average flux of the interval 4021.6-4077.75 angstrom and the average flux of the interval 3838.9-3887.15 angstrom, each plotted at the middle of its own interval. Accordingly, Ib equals 4.7 angstrom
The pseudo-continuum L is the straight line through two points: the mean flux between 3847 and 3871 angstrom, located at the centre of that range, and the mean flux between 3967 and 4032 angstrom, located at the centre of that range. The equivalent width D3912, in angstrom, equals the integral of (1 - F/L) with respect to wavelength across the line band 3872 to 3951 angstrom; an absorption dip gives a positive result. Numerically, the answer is 6.47 angstrom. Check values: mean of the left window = 4.21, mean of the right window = 4.1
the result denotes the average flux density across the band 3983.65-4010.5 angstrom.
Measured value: 4.32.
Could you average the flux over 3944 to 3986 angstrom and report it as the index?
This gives 3.71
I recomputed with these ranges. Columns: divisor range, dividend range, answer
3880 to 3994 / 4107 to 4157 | 1.22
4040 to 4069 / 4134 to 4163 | 1.02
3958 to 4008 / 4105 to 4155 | 1.15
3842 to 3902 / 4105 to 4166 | 1.23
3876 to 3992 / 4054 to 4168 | 1.21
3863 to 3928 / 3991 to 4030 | 1.14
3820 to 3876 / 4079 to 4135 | 1.24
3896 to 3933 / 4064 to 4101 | 1.11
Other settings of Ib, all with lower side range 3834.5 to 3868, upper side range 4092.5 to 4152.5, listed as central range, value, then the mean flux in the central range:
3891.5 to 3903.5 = 0.42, 3.7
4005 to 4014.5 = -0.51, 4.23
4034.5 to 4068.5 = -3.75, 4.53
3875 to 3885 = 0.80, 3.5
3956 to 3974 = 2.40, 3.42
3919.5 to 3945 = 0.86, 3.76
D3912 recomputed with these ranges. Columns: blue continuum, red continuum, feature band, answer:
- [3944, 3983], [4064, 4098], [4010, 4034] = -2.9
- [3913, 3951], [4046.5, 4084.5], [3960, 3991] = 2.8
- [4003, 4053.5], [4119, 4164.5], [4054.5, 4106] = 1.9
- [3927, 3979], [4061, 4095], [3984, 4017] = -4.6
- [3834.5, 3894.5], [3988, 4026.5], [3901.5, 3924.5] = -0.5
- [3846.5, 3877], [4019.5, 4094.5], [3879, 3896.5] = 2.8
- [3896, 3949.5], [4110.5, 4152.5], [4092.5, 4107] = -0.1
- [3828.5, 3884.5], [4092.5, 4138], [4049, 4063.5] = -2.1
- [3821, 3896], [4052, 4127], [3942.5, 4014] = -0.7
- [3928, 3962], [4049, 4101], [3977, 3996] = -1.5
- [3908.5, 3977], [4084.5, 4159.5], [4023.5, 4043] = -2.7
